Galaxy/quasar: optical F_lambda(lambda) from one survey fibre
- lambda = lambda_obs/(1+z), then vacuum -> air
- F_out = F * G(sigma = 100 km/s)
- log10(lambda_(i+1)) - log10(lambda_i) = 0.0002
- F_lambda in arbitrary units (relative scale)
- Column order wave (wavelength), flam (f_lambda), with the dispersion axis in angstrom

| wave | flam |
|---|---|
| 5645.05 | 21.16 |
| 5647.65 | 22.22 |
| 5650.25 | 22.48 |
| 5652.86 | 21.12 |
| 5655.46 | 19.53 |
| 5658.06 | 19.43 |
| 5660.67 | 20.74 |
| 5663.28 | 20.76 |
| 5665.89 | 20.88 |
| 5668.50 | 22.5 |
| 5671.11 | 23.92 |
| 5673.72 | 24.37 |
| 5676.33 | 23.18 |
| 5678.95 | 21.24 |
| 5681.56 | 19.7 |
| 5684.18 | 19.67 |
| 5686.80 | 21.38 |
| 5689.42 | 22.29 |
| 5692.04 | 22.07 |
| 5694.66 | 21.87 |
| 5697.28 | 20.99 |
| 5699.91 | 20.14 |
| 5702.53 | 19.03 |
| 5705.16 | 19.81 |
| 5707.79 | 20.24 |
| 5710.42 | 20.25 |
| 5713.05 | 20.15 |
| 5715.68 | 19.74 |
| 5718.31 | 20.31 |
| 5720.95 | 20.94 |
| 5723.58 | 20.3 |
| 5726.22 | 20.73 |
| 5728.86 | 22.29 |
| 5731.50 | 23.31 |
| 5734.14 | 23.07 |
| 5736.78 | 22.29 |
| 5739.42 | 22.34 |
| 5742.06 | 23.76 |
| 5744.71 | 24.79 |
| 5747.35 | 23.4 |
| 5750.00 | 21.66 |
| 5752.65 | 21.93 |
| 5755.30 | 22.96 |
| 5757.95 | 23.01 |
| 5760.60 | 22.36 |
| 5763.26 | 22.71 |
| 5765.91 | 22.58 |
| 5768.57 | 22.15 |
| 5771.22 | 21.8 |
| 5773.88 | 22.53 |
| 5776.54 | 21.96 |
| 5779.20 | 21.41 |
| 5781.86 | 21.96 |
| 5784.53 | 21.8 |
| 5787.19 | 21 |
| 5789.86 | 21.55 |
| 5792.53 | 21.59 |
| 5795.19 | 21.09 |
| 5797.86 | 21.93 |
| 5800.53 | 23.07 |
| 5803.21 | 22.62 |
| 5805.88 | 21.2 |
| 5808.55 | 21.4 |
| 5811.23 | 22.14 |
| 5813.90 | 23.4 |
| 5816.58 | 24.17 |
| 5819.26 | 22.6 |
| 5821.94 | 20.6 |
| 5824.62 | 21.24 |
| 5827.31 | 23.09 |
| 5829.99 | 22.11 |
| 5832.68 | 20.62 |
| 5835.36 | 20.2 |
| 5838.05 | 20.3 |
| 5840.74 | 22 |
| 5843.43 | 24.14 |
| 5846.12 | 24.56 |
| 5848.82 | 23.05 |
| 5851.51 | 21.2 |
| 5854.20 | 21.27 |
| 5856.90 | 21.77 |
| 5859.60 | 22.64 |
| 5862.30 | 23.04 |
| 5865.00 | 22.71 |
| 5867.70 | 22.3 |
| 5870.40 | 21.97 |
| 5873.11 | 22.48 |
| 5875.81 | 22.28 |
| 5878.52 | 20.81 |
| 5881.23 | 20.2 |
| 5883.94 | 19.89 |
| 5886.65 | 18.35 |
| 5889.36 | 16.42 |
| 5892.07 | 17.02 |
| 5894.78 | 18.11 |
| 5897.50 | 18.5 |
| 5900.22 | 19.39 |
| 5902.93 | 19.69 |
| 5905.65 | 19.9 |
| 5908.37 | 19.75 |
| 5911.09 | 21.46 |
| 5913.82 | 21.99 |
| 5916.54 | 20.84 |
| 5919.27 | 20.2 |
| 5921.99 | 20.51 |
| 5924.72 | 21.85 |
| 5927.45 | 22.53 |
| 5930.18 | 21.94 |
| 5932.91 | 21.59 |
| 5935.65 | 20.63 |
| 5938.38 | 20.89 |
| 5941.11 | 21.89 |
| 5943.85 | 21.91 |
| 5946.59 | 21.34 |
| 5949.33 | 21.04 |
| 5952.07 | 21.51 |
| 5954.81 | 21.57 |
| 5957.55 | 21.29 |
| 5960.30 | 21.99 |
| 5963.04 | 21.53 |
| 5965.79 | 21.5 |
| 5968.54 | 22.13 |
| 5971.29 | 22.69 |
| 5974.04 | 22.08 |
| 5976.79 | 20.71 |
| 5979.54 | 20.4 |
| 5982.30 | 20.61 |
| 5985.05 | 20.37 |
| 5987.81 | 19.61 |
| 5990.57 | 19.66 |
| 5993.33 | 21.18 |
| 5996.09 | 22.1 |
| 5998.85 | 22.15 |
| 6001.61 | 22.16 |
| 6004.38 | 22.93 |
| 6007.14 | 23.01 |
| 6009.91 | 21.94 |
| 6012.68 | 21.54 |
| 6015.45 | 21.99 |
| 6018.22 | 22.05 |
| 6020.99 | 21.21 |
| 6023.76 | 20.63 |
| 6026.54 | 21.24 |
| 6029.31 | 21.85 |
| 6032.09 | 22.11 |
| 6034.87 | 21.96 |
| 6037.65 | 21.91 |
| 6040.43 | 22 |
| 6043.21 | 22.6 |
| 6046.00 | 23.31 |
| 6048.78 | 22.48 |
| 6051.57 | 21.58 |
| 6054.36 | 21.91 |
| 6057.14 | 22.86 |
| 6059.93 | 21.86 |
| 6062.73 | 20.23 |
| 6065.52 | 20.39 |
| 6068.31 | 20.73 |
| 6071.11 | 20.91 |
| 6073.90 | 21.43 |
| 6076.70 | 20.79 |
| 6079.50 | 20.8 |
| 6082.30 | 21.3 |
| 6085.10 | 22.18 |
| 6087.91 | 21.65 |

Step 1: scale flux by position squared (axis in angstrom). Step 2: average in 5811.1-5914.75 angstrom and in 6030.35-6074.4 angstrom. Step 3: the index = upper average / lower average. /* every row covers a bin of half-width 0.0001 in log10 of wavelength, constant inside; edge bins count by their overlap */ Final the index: 1.10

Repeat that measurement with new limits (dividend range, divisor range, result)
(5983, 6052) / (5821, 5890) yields 1.06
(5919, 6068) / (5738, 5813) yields 1.05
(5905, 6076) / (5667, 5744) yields 1.10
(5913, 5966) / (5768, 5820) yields 1.02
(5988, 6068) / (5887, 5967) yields 1.09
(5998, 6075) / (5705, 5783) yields 1.10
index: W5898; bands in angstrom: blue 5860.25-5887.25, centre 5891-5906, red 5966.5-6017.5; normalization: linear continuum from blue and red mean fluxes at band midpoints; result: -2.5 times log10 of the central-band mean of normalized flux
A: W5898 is 0.15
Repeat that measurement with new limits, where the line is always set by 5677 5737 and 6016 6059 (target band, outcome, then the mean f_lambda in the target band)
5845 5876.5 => -0.05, 22.4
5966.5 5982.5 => 0.01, 21.5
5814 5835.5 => -0.03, 22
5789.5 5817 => -0.05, 22.2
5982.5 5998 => 0.06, 20.6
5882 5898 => 0.19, 18.1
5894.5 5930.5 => 0.06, 20.5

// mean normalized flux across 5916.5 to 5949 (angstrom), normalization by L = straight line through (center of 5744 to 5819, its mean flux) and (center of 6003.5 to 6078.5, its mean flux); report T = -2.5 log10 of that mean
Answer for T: 0.03 mag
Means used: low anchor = 22.3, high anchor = 21.7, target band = 21.4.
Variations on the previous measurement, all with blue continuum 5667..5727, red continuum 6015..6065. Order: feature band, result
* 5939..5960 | 0.007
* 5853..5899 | 0.047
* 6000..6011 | -0.037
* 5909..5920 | 0.025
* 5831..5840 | 0.044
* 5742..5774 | -0.074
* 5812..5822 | -0.078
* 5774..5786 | -0.029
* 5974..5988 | 0.058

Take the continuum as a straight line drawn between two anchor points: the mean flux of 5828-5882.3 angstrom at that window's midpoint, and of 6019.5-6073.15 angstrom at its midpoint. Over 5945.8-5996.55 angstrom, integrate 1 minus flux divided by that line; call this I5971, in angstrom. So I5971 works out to 1.4 angstrom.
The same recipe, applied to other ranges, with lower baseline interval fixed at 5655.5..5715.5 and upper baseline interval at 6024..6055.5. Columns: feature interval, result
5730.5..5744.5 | -1.2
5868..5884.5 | 0.1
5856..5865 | -0.4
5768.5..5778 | -0.4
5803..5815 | -0.4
